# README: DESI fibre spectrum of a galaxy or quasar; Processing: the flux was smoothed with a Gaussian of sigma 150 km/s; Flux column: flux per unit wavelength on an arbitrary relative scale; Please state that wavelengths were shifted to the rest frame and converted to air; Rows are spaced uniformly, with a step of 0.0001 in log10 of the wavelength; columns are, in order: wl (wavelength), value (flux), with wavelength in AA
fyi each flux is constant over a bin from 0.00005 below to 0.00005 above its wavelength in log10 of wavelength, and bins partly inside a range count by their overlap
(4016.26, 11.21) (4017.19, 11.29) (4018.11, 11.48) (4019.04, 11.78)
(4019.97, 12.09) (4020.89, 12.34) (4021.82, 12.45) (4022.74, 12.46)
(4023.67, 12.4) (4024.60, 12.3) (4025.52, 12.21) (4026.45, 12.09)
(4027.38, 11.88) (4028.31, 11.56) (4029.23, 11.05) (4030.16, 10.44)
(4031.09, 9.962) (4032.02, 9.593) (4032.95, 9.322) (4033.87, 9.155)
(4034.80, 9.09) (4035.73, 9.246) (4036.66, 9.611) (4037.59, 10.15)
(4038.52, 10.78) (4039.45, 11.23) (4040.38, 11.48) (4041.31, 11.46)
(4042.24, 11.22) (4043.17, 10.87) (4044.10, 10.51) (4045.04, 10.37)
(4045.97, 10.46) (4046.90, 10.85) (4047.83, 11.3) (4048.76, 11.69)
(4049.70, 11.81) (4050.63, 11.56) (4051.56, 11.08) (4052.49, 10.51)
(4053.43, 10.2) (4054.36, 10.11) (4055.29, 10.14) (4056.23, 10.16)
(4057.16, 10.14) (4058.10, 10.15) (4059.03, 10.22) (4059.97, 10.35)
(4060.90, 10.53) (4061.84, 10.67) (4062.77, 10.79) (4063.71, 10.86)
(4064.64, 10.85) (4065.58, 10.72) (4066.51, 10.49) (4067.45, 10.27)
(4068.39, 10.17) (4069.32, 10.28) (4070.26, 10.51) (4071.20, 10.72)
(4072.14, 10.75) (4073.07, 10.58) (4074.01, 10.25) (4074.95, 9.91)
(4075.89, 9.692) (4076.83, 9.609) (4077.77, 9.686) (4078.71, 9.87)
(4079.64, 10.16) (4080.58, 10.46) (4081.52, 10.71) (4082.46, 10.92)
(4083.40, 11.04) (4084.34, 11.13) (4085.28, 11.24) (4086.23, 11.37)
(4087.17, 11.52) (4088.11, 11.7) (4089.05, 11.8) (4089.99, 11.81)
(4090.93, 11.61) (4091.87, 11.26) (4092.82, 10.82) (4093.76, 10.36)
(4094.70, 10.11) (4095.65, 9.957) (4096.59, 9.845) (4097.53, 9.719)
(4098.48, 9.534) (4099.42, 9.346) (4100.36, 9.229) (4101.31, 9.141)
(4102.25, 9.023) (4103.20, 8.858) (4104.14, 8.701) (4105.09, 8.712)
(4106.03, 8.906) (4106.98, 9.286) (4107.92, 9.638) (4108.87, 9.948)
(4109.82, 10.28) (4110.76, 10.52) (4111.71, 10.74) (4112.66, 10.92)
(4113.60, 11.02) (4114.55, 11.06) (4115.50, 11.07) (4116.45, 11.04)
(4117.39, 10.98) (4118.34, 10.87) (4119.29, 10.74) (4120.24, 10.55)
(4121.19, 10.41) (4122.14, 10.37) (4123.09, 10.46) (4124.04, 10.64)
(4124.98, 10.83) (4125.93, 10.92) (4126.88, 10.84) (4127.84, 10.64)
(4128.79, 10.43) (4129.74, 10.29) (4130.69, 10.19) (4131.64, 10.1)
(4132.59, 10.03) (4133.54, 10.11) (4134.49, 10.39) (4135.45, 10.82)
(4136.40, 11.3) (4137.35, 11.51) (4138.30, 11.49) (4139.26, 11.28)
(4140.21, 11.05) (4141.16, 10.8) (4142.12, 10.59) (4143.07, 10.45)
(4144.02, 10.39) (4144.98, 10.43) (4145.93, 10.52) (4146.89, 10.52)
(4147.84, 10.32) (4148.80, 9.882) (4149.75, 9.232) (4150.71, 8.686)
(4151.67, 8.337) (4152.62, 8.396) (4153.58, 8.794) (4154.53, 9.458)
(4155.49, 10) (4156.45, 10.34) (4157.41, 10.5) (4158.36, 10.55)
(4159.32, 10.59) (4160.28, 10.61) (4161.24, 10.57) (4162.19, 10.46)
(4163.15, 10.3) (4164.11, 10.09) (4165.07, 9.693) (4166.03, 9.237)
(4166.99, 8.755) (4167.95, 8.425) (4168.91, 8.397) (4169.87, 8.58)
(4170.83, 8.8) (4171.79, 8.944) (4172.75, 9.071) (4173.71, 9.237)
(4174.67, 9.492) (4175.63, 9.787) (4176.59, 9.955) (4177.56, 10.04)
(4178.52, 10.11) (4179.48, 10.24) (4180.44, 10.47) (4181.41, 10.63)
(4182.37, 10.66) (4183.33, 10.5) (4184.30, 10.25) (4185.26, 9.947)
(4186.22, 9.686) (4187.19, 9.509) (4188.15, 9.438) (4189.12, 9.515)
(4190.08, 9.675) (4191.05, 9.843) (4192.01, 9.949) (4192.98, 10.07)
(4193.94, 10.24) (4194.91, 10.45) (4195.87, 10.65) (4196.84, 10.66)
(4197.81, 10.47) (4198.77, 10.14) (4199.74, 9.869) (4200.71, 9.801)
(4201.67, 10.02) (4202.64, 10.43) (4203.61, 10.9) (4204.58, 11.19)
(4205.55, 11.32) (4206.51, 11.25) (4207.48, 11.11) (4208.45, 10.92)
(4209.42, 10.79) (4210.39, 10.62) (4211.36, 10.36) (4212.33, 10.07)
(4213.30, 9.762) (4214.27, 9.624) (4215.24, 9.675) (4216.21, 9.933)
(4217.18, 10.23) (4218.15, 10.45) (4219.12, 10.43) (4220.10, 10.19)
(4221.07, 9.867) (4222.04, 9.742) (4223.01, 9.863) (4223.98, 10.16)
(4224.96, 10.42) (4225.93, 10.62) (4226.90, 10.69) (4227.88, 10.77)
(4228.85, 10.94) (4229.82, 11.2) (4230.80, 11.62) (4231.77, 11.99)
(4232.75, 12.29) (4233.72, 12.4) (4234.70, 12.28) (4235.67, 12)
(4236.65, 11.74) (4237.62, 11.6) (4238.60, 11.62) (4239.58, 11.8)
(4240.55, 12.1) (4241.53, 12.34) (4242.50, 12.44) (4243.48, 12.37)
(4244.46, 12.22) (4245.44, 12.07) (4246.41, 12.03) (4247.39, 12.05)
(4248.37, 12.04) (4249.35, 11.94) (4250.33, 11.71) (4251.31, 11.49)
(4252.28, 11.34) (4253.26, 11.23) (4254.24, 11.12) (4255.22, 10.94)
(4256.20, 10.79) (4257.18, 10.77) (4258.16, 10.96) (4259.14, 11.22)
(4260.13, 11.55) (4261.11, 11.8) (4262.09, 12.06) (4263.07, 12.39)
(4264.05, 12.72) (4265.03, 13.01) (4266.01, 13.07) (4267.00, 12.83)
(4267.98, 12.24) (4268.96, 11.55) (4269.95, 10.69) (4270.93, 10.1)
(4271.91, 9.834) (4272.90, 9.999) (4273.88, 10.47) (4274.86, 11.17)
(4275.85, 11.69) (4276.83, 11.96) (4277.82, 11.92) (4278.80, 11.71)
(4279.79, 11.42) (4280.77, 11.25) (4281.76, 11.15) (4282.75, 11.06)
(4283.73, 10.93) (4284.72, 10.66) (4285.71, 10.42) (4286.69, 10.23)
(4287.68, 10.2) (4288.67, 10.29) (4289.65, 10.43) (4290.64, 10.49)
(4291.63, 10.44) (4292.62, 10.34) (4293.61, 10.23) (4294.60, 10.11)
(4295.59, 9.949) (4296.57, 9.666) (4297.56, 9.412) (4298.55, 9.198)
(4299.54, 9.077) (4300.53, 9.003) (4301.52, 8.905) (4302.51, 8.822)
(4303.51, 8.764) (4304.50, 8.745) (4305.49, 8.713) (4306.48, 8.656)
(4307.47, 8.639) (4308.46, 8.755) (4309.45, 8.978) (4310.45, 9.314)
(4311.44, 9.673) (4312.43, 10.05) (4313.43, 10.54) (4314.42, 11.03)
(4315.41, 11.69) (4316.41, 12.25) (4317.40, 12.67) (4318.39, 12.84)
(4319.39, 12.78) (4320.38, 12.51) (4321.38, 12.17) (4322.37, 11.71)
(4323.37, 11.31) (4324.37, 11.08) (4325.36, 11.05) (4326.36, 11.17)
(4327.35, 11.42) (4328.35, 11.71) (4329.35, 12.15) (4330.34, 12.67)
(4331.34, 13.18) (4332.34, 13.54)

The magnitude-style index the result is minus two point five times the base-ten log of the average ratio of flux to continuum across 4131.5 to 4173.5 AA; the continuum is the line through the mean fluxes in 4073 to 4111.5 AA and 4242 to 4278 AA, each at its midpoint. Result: 0.08 mag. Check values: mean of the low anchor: 10.2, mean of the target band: 9.97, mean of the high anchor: 11.6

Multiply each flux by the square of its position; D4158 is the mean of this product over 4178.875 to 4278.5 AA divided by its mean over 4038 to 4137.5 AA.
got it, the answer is 1.1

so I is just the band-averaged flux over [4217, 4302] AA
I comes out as 11.1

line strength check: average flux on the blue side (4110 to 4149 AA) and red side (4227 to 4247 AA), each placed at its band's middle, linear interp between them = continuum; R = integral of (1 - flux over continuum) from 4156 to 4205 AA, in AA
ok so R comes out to 5.61 AA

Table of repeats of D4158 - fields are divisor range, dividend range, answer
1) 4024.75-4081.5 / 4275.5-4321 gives 1.11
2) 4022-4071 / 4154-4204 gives 0.99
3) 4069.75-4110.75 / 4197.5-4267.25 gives 1.17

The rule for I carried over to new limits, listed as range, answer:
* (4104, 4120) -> 10.3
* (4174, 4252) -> 10.7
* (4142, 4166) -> 9.97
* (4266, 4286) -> 11.2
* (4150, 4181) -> 9.59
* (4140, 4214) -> 10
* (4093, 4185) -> 10.1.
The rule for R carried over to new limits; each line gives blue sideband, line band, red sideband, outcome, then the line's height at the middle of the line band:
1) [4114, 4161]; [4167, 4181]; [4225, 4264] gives 1.9 AA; 10.8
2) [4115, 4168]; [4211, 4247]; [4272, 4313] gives -3.3 AA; 10.2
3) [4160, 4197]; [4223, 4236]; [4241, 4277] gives -0.4 AA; 11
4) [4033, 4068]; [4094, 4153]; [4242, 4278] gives 3.9 AA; 10.9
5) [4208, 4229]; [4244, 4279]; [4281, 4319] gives -4.8 AA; 10.2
